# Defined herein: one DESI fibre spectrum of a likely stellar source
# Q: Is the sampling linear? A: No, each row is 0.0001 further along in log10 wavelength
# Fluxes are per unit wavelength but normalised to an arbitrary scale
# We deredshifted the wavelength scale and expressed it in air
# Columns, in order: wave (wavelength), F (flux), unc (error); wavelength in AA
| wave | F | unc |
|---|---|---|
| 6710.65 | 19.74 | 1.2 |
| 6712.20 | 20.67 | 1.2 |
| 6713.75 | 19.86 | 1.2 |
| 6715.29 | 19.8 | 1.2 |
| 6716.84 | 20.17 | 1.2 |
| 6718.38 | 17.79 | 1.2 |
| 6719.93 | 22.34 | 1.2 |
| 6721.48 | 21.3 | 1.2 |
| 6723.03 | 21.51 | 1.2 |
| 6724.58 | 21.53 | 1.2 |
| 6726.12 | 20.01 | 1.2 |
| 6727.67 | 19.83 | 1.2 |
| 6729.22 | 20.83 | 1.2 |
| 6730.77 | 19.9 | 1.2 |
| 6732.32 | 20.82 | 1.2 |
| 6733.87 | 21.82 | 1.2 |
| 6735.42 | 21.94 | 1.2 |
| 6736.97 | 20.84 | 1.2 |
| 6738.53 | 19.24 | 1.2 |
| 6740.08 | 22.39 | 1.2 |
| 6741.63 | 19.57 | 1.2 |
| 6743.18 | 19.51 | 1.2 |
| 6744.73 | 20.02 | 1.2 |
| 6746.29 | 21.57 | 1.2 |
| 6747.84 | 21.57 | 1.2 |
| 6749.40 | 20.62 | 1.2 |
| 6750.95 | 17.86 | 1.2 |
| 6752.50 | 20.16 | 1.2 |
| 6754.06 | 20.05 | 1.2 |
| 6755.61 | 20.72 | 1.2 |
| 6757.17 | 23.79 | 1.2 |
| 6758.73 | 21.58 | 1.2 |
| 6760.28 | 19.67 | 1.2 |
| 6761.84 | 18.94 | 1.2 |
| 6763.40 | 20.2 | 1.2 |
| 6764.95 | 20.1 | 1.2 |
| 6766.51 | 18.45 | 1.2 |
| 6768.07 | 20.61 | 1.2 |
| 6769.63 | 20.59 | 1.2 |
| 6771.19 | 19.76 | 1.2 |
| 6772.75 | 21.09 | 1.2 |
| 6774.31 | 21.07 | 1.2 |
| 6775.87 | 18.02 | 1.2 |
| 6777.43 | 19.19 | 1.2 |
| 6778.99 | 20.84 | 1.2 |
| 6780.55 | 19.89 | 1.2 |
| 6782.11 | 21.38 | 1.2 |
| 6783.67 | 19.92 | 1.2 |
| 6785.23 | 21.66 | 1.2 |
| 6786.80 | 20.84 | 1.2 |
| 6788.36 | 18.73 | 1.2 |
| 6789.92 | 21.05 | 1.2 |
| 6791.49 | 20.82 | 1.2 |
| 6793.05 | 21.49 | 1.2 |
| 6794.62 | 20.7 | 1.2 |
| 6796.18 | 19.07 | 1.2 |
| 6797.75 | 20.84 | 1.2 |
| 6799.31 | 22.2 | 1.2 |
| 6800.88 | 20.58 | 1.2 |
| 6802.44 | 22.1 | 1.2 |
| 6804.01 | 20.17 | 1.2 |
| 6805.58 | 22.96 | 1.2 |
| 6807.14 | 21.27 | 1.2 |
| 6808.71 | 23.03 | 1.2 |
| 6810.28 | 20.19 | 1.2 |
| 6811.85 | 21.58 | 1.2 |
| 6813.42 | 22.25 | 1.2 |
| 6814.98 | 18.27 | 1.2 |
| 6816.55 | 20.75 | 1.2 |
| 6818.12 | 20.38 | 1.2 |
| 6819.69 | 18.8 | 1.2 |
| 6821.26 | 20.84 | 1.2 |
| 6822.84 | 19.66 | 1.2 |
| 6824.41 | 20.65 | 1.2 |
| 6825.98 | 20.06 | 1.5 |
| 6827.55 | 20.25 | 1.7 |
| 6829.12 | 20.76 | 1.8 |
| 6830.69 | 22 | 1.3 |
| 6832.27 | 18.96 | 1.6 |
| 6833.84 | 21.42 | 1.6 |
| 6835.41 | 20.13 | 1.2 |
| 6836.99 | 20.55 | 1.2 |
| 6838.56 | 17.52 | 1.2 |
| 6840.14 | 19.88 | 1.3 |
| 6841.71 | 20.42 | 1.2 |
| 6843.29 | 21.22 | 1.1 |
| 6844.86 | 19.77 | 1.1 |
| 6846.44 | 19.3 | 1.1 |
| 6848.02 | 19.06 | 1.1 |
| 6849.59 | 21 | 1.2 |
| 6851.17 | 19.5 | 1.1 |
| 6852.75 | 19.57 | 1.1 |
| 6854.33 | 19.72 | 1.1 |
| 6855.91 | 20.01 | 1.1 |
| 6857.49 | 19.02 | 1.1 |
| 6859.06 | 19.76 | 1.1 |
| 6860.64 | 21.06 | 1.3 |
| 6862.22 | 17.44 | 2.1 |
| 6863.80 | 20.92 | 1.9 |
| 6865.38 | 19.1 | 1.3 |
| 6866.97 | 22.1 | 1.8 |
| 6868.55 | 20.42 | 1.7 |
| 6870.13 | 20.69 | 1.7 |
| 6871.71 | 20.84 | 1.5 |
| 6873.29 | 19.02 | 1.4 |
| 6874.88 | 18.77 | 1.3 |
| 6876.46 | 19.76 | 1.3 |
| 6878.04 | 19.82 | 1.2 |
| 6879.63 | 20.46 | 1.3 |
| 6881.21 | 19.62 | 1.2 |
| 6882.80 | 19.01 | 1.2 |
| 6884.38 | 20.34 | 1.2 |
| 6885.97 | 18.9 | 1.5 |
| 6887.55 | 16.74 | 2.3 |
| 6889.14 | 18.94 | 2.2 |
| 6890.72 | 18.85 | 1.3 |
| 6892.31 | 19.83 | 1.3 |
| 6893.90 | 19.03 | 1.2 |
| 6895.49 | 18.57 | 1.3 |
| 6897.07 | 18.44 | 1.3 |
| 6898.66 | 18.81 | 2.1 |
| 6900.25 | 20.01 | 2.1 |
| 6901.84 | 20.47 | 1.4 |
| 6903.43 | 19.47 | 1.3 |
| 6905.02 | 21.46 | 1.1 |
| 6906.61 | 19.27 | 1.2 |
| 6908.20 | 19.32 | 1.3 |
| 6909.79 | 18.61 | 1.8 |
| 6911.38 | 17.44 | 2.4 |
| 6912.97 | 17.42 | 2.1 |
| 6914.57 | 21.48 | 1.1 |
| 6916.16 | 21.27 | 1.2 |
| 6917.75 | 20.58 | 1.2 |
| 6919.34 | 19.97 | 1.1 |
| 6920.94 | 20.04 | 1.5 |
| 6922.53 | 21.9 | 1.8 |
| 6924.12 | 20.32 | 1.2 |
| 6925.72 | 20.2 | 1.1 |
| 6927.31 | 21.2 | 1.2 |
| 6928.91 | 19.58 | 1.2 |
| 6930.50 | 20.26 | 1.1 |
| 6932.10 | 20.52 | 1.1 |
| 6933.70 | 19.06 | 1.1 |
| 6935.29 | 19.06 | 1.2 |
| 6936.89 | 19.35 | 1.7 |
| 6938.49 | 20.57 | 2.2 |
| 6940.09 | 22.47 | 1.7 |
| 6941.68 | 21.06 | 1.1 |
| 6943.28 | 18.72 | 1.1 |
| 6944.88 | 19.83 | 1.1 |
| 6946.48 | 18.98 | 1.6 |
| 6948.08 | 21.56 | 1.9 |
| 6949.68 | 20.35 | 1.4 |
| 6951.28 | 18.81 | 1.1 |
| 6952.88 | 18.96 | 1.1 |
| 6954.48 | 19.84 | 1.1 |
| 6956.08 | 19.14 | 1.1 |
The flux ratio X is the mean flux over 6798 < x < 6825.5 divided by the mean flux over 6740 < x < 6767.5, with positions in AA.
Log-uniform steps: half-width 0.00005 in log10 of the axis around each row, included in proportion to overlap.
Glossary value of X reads 1.03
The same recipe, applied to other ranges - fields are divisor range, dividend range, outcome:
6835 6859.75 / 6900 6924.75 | 1.01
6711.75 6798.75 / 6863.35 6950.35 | 0.97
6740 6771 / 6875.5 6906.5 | 0.95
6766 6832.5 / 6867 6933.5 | 0.96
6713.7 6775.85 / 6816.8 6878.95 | 0.98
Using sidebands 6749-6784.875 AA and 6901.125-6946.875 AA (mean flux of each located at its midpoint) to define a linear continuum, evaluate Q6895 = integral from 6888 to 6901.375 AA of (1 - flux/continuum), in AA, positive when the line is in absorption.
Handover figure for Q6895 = 0.67 AA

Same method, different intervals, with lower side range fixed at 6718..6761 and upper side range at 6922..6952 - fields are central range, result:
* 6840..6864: 0.7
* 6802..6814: -0.7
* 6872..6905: 1.6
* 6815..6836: 0.2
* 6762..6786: 0.5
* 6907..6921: 0.5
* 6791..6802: -0.2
